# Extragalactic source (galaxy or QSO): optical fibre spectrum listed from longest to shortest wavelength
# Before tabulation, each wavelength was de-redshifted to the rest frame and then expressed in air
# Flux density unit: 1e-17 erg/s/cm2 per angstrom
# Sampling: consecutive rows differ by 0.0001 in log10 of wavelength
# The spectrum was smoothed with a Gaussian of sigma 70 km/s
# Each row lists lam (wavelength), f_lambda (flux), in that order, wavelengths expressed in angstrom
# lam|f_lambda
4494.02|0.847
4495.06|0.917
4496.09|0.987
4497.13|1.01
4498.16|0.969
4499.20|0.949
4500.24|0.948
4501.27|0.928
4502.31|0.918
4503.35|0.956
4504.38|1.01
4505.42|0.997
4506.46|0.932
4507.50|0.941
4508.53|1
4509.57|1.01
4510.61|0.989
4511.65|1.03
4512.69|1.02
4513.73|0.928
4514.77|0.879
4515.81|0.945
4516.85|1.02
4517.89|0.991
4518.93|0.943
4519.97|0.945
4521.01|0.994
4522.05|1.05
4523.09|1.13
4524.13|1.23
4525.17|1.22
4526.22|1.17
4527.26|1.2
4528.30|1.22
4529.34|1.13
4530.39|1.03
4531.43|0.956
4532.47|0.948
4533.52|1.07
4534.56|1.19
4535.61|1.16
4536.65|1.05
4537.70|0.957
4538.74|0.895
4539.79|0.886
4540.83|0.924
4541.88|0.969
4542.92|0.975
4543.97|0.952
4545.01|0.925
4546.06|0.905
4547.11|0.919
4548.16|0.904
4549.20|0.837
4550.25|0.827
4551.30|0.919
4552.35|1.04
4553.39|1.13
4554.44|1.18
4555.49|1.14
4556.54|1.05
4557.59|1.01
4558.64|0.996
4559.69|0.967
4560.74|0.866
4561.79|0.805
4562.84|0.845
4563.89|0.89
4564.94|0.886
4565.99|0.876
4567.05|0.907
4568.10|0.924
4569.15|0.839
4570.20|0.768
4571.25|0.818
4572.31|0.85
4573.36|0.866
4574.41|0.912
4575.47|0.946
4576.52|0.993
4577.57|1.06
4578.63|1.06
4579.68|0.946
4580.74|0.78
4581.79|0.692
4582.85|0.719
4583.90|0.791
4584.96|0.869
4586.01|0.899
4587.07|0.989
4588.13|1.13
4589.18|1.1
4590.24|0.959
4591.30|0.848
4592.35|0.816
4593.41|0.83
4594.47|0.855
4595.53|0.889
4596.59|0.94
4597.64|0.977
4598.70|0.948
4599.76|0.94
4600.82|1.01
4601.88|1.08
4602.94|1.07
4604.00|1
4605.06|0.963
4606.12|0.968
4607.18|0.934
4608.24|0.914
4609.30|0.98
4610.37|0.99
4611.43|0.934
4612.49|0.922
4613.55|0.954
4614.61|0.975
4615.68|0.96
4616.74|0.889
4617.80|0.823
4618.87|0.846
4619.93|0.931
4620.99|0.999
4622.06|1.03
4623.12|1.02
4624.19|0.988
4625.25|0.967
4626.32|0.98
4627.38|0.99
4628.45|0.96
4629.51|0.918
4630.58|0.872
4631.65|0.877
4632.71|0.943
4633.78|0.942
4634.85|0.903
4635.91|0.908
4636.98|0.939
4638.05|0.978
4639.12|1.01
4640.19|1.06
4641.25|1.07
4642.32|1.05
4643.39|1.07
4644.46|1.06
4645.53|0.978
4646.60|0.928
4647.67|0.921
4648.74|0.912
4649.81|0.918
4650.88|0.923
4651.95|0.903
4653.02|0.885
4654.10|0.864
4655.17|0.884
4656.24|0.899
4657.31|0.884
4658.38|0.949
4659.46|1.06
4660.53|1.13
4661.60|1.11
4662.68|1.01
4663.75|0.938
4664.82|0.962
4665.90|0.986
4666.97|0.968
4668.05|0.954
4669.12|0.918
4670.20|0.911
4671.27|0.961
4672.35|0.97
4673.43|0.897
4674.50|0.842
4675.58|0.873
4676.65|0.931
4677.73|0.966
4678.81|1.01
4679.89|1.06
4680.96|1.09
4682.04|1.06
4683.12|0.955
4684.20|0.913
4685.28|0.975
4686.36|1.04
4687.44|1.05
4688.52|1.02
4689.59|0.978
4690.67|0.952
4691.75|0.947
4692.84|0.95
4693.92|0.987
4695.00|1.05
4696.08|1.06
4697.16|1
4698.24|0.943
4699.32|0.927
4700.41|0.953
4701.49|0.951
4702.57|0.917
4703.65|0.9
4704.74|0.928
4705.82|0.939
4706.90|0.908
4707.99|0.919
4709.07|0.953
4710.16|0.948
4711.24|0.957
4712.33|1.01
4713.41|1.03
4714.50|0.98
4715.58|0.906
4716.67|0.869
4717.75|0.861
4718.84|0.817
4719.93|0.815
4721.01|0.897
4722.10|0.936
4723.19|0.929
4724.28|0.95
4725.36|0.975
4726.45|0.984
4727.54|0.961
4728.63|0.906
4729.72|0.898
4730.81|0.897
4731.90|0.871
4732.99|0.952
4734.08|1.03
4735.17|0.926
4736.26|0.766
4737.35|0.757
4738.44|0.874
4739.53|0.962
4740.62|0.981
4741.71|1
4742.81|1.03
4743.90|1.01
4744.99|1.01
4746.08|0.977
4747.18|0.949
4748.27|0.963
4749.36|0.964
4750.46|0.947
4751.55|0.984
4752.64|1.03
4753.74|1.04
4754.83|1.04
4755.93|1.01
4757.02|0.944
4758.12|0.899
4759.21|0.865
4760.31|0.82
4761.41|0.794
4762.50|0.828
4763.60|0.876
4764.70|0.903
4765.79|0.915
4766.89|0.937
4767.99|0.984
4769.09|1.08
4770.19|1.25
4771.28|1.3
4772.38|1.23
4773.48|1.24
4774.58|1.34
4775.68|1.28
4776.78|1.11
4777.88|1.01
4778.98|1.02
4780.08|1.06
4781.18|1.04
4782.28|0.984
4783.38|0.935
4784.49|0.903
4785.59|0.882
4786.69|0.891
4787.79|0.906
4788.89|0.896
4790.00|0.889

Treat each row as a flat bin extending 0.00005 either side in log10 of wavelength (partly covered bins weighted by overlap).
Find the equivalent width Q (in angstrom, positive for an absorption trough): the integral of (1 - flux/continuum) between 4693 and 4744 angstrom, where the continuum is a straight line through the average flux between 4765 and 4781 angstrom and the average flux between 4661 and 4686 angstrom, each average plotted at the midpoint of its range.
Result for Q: 4.9 angstrom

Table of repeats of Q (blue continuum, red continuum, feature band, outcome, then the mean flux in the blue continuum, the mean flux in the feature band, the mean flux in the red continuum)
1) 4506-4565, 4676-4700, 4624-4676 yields 2.0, 1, 0.956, 0.993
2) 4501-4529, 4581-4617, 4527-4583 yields 1.6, 1.02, 0.954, 0.933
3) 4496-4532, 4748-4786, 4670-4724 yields 3.2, 1.02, 0.953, 1.01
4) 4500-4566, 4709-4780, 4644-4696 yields 0.8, 0.994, 0.966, 0.973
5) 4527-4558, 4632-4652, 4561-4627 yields 4.3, 1.01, 0.924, 0.97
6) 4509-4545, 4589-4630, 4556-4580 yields 1.8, 1.03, 0.916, 0.95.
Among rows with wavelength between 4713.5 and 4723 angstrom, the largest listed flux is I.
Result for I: 0.98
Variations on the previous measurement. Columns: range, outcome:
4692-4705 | 1.06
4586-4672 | 1.13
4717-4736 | 1.03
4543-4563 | 1.18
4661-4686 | 1.11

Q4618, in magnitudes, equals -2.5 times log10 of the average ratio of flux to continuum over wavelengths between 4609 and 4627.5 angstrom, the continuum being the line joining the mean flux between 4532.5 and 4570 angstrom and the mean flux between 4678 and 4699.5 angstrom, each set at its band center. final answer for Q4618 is 0.028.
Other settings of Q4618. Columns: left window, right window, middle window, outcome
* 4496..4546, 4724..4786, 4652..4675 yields 0.048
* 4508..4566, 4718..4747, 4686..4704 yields -0.043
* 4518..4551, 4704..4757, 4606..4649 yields 0.025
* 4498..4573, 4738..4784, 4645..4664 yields 0.051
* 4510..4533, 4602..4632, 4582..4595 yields 0.099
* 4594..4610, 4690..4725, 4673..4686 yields -0.022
